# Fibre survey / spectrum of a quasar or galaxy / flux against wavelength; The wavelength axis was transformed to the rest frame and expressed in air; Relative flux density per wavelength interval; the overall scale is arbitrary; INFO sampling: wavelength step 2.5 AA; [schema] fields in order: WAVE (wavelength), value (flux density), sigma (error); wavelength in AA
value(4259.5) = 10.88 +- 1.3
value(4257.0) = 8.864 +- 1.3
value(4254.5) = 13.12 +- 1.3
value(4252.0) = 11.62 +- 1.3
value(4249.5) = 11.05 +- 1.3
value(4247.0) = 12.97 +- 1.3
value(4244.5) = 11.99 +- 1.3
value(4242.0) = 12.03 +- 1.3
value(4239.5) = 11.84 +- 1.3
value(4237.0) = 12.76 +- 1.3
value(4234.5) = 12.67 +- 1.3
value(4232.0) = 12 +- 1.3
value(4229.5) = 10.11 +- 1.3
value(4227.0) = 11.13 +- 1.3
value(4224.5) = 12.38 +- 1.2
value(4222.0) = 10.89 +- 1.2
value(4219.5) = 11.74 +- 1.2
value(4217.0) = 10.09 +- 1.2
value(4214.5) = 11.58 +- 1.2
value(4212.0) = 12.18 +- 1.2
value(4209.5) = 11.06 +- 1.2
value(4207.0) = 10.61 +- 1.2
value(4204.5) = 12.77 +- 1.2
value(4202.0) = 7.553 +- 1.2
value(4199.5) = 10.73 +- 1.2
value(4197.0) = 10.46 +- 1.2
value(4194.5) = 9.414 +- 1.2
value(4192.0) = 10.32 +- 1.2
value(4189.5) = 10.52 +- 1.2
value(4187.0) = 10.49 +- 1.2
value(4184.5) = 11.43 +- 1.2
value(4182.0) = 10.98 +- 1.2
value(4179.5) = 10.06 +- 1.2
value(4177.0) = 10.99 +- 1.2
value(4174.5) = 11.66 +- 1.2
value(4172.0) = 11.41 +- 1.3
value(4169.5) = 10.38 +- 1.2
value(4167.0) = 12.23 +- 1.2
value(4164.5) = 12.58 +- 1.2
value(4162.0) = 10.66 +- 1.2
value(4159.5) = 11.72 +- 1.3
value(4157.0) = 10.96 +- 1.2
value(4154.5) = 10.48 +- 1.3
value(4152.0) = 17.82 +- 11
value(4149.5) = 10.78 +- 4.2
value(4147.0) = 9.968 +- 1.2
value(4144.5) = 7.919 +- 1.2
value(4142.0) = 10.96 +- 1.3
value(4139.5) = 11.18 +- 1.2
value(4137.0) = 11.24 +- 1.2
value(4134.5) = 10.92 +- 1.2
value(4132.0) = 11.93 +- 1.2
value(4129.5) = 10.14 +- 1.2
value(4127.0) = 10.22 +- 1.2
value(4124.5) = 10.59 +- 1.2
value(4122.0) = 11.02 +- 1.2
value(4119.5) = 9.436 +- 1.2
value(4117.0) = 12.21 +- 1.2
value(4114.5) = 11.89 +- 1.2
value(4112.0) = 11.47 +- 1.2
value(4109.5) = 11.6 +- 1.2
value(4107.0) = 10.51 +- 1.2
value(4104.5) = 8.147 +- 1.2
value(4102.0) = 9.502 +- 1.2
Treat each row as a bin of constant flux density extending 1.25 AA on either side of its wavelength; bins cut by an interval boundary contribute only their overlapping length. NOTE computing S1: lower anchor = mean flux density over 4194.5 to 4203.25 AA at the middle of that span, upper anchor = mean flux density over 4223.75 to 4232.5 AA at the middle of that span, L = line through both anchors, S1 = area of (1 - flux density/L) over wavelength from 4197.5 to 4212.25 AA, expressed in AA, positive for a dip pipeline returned -1.2 AA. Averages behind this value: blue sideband 9.56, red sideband 11.3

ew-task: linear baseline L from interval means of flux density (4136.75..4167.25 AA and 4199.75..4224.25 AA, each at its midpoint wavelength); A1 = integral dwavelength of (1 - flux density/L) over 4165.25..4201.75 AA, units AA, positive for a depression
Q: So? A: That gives 1.5 AA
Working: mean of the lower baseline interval 11.4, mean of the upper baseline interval 11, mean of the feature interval 10.7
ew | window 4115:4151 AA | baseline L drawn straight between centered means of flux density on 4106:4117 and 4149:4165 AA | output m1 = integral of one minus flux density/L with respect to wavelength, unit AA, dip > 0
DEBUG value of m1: 3.4 AA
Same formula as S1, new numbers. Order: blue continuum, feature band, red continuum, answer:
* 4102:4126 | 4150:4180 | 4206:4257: -1.82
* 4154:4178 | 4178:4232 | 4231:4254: 4.29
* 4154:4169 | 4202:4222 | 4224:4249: 1.06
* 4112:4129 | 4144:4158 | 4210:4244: -0.49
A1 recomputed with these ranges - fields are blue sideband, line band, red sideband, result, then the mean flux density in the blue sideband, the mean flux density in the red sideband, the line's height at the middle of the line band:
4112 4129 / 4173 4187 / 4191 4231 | -0.2 AA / 10.9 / 10.8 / 10.9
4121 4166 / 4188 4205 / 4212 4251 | 2.0 AA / 11.2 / 11.7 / 11.5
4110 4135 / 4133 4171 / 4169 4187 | -1.2 AA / 11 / 11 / 11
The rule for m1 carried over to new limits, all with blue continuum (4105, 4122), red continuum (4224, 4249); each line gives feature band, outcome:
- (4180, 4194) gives 1.14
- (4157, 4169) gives -0.23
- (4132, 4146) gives 0.82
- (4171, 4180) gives 0.31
